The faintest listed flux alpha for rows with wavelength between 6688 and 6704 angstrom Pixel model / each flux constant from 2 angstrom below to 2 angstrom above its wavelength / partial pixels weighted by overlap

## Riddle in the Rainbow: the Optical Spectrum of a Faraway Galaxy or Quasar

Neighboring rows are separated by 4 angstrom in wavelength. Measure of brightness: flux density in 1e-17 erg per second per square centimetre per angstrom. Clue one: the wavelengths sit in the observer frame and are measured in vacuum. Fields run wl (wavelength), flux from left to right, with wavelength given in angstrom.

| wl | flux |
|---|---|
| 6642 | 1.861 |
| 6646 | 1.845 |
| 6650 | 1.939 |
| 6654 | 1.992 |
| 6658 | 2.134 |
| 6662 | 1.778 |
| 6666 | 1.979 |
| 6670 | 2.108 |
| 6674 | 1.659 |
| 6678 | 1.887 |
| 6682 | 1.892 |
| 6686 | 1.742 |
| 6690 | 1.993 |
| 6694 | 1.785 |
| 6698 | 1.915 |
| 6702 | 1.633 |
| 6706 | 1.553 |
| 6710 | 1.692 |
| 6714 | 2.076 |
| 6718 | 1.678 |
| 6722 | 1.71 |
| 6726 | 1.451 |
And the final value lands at 1.633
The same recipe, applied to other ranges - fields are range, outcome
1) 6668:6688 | 1.659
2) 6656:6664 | 1.778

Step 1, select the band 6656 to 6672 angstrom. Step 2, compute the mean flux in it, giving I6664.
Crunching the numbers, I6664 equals 2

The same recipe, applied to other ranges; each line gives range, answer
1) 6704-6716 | 1.77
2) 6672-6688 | 1.79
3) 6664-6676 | 1.92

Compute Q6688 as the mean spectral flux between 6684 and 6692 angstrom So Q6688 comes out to 1.87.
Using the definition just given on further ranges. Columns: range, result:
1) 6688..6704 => 1.83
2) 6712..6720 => 1.88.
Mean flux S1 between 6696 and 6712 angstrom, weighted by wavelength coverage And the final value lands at 1.7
